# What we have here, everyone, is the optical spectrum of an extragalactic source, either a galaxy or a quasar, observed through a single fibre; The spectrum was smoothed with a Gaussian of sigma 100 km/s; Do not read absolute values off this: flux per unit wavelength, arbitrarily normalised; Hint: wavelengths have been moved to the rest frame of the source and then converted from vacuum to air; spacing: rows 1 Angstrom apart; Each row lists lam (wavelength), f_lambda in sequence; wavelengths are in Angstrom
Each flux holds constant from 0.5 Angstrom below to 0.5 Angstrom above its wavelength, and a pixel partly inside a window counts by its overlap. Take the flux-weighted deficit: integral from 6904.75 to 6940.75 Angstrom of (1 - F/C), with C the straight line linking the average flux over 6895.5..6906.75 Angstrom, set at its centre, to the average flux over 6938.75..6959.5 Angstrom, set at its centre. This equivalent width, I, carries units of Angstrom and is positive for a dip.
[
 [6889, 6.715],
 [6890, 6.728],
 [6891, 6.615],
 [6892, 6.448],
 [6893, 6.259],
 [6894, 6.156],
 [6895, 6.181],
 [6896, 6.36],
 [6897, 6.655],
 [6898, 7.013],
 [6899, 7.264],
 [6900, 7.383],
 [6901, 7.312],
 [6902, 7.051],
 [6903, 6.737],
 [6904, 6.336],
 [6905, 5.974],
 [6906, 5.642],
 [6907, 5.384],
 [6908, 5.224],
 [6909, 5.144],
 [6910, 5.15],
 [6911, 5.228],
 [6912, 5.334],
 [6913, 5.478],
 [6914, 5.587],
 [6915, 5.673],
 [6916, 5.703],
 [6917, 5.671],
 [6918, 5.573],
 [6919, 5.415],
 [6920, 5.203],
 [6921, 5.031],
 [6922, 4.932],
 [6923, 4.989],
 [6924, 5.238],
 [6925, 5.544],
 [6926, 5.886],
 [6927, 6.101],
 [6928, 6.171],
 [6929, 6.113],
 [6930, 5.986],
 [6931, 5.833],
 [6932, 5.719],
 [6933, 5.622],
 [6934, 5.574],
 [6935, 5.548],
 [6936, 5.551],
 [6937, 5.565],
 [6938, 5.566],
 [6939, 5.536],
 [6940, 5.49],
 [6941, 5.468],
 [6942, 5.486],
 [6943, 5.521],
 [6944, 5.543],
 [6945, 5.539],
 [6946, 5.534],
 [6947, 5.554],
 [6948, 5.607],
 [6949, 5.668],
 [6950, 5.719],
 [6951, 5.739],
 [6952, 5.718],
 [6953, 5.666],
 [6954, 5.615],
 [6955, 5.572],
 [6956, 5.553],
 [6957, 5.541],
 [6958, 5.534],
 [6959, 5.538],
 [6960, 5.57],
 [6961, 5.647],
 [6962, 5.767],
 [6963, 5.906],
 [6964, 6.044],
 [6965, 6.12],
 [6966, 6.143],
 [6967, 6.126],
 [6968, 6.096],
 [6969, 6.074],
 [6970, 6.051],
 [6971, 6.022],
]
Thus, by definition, 3.7 Angstrom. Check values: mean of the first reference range 6.67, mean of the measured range 5.53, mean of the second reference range 5.58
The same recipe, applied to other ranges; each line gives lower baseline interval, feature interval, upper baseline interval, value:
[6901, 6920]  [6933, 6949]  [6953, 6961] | 0.2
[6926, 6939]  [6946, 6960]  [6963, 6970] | 0.8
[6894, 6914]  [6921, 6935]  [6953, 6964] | 0.7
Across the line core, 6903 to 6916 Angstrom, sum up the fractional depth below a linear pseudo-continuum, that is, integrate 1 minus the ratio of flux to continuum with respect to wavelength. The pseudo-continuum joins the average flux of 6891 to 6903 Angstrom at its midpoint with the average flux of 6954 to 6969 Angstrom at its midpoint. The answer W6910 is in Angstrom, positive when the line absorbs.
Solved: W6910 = 1.95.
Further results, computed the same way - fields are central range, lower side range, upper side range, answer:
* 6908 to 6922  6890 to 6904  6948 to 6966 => 2.26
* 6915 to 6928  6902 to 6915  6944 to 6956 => 0.39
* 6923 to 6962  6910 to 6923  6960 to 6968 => 0.35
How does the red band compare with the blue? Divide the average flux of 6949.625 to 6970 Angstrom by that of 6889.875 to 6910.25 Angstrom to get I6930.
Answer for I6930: 0.91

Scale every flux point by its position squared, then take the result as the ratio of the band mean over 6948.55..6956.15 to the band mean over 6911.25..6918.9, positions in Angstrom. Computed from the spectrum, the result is 1.0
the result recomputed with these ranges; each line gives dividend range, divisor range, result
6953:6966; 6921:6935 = 1.02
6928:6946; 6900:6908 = 0.90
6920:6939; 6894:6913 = 0.91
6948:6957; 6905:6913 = 1.07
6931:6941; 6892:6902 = 0.84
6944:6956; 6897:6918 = 0.95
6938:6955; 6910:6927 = 1.04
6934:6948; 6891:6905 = 0.84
